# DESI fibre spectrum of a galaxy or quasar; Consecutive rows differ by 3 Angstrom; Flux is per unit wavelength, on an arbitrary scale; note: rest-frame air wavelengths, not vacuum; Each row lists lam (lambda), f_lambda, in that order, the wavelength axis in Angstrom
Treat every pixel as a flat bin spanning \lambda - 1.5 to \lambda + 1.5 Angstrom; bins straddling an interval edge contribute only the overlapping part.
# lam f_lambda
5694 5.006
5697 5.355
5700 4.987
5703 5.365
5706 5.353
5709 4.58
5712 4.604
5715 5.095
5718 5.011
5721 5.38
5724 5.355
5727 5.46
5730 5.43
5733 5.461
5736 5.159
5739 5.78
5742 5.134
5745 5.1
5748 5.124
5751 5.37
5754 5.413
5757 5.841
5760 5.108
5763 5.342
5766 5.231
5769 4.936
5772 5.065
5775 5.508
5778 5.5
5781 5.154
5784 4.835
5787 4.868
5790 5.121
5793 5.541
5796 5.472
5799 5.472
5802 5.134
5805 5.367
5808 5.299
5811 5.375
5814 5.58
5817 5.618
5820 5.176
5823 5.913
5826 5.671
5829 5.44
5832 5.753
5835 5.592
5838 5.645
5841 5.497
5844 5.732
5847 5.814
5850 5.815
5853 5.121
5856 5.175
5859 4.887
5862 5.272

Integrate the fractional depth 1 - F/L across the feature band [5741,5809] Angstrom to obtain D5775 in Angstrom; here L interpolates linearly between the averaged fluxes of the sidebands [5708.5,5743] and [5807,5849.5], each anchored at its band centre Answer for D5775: 1.8 Angstrom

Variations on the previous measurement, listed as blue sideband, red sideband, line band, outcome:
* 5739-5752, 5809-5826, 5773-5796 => 0.73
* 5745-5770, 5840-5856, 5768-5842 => 0.68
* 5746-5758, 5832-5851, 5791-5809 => 0.58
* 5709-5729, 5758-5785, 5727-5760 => -1.38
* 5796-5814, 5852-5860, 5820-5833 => -0.98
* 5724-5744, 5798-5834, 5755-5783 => 0.72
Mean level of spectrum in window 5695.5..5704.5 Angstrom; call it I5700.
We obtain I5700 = 5.24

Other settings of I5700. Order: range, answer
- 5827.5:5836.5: 5.59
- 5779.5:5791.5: 4.99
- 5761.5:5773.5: 5.14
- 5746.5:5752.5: 5.25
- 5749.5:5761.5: 5.43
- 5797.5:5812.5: 5.33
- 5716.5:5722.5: 5.2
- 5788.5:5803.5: 5.35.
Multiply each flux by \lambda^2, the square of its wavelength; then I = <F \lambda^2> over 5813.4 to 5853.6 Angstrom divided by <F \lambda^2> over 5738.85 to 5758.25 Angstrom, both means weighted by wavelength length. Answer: 1.1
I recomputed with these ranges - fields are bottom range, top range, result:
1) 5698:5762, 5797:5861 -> 1.08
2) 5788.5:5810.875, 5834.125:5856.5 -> 1.06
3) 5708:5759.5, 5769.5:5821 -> 1.03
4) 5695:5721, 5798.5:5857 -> 1.14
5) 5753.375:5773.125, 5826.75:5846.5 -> 1.09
